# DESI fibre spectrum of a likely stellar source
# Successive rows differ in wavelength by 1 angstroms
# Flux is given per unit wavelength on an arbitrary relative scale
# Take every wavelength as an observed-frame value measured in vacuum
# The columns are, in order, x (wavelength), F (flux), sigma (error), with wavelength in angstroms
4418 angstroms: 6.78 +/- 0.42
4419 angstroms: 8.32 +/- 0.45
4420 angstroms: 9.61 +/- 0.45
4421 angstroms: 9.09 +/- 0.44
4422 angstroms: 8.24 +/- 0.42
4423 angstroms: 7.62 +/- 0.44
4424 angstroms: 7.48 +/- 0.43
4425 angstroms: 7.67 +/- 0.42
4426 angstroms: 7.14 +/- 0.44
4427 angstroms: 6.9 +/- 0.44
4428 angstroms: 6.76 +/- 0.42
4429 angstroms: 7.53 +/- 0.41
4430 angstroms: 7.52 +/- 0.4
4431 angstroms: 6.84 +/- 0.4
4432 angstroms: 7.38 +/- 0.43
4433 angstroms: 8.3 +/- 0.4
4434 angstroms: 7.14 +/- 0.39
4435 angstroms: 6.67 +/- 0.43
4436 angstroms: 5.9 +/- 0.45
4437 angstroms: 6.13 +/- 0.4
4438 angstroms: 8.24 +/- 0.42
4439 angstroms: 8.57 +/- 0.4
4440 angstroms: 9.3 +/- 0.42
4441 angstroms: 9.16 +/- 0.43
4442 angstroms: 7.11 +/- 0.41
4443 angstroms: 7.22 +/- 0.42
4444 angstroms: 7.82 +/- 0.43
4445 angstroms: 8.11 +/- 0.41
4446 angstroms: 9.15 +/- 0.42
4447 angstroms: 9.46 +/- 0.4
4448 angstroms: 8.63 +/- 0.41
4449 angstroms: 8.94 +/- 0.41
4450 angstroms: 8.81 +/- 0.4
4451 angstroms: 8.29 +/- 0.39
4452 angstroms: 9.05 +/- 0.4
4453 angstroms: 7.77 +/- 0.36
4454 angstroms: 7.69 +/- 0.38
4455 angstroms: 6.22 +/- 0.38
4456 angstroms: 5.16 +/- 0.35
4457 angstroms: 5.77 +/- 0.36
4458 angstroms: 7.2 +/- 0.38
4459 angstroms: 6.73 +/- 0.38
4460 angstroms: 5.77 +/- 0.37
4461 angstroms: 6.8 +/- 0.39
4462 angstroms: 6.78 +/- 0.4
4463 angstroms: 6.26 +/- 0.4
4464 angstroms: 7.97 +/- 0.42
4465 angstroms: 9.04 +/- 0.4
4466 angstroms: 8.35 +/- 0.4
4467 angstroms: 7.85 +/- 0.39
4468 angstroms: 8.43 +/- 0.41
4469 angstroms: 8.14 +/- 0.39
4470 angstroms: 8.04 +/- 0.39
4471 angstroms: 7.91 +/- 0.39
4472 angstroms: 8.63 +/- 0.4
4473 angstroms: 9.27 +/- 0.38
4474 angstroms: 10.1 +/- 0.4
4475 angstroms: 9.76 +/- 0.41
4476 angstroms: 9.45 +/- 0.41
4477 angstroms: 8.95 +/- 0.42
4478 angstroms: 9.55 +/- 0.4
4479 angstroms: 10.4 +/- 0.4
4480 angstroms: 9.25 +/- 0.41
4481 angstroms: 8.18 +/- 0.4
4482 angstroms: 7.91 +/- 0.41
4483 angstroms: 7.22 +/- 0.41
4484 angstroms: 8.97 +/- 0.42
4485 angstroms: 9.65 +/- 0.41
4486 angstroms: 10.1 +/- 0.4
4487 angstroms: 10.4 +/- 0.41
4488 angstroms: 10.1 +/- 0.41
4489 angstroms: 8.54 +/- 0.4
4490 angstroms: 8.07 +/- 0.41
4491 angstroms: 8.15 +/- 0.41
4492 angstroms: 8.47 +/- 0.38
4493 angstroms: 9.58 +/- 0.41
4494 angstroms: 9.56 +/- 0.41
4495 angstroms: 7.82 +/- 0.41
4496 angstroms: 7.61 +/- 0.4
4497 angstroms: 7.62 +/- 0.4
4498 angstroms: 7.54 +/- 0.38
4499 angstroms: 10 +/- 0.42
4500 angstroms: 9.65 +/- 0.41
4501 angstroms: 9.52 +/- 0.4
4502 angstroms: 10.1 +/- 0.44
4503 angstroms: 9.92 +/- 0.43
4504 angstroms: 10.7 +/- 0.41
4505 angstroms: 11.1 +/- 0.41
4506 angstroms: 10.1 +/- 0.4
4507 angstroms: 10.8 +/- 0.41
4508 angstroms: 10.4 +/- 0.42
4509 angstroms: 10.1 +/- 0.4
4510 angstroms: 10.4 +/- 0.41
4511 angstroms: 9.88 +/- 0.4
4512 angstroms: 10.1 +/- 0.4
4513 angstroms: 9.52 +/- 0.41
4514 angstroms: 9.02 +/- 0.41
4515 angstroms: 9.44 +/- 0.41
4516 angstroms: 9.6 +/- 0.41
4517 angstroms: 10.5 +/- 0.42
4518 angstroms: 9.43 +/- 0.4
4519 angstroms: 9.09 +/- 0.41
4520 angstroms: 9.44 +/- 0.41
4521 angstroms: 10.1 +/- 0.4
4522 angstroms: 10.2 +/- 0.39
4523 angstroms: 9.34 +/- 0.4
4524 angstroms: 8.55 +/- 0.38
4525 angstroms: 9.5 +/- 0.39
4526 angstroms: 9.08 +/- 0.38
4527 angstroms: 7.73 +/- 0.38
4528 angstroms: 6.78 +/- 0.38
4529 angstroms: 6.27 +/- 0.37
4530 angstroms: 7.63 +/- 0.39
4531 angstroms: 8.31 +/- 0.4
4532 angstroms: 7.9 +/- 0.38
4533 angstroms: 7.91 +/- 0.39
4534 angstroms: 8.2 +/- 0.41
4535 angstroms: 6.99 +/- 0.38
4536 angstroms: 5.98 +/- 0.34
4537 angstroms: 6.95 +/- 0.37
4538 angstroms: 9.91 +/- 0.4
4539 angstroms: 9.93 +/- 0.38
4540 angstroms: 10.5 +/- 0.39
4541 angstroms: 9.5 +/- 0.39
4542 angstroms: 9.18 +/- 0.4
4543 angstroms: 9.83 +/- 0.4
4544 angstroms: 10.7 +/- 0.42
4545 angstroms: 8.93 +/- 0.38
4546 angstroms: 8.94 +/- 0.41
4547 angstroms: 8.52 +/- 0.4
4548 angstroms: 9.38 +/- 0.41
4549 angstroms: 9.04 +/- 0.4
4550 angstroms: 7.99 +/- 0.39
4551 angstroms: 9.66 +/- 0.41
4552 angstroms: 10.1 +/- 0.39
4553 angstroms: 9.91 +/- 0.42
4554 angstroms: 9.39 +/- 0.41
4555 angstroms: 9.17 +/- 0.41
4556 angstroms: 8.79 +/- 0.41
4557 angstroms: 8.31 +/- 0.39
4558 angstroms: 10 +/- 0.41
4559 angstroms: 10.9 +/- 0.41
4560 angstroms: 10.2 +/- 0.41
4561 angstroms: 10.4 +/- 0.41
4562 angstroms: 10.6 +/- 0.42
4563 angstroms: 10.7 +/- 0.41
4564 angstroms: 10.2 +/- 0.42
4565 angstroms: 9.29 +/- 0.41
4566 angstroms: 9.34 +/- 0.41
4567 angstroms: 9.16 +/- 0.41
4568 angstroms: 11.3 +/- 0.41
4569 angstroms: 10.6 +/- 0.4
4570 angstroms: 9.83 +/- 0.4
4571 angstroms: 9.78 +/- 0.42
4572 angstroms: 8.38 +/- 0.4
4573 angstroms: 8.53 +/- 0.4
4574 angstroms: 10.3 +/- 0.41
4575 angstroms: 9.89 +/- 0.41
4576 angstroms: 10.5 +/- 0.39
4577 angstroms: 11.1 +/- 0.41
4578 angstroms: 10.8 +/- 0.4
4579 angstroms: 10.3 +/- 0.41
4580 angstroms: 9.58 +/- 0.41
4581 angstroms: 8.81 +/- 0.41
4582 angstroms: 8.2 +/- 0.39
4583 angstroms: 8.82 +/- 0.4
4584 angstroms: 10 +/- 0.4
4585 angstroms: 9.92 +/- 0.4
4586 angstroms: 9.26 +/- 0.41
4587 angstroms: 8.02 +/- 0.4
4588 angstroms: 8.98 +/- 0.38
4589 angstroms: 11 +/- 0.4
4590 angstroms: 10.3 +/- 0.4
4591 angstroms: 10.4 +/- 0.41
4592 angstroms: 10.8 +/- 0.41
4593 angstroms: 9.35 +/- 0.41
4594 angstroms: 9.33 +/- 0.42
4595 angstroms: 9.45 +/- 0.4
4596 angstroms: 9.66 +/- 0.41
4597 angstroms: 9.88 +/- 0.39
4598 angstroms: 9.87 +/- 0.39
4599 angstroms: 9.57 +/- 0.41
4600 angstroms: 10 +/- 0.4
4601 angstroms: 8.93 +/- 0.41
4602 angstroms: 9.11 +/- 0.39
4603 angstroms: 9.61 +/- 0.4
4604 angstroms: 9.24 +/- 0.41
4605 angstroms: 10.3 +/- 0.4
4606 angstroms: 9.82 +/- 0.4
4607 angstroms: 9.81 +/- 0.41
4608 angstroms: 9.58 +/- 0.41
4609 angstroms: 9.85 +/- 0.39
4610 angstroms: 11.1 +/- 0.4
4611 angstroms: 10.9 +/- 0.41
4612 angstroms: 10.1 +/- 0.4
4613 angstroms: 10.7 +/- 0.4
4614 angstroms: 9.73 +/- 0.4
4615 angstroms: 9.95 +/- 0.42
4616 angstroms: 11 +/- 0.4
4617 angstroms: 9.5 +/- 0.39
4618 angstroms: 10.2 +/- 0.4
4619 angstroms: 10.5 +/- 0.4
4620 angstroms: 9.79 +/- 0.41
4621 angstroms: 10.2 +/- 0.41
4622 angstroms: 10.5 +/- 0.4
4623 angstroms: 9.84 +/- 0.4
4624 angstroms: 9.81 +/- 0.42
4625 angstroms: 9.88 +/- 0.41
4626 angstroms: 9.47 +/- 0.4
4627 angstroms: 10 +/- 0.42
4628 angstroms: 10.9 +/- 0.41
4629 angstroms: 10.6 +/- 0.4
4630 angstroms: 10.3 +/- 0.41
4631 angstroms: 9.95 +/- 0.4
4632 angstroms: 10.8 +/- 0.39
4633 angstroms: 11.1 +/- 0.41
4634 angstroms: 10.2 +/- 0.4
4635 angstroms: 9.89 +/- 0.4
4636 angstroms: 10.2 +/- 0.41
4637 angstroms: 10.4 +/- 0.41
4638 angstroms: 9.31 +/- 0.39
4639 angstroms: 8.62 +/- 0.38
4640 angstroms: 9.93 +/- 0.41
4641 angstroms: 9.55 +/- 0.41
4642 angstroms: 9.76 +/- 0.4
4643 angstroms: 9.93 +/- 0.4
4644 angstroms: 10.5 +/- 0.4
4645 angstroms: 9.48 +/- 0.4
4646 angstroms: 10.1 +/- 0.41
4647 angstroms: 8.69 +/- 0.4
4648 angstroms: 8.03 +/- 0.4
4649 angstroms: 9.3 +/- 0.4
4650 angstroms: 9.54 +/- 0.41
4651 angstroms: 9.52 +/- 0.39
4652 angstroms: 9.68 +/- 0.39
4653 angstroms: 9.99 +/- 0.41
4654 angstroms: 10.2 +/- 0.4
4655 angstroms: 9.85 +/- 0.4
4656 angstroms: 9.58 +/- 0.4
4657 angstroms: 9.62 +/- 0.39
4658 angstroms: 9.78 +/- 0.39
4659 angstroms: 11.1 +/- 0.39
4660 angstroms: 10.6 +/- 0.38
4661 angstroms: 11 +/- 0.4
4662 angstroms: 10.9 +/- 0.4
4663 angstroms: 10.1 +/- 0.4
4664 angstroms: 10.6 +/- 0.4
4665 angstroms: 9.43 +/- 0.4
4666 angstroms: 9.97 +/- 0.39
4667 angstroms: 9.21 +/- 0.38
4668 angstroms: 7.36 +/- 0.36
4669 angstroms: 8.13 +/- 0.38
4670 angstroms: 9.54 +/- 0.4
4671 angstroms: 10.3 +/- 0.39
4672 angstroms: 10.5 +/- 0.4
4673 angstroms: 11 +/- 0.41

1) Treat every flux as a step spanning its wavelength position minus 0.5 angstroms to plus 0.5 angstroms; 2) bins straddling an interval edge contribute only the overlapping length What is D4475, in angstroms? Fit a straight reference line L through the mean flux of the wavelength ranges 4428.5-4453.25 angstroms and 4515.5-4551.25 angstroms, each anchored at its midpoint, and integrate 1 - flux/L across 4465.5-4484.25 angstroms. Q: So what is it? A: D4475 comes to -1.1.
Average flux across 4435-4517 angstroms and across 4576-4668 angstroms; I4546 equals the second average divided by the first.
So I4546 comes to 1.15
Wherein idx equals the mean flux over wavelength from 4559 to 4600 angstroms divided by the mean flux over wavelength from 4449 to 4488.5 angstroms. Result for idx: 1.19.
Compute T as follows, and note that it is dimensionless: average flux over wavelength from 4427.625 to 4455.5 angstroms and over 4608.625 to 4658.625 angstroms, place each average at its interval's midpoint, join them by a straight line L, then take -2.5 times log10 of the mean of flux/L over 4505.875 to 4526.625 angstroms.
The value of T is -0.12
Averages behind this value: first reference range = 7.85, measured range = 9.72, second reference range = 9.97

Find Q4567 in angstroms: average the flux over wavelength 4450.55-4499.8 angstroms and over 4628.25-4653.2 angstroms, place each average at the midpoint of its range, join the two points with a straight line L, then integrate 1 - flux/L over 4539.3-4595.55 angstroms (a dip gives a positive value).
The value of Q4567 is -3.3 angstroms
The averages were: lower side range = 8.3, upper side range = 9.82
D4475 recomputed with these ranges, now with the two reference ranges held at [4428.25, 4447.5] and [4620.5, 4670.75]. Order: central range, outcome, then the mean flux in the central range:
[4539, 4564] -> -2.0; 9.63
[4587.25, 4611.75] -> -1.2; 9.85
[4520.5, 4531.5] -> 0.2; 8.5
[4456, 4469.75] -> 1.3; 7.25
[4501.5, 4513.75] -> -2.6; 10.2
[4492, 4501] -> -0.4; 8.71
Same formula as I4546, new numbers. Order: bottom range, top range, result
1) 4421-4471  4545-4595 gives 1.27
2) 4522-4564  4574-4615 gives 1.09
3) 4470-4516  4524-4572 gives 0.98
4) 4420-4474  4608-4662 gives 1.30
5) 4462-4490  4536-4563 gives 1.08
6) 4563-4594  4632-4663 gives 1.01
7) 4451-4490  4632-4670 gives 1.19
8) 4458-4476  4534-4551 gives 1.11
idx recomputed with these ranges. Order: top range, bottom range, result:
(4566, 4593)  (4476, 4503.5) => 1.09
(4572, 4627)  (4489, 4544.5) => 1.08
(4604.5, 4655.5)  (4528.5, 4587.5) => 1.07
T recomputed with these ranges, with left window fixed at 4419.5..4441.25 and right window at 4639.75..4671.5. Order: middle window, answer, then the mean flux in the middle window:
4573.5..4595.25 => -0.08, 9.78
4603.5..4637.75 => -0.09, 10.2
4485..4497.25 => -0.08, 8.89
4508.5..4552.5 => -0.05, 9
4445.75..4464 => 0.06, 7.46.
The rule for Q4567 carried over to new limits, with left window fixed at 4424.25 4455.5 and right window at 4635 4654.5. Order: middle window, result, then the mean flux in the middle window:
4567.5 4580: -1.5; 10.1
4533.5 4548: -0.3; 8.88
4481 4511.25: -3.7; 9.31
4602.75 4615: -1.0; 10.1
